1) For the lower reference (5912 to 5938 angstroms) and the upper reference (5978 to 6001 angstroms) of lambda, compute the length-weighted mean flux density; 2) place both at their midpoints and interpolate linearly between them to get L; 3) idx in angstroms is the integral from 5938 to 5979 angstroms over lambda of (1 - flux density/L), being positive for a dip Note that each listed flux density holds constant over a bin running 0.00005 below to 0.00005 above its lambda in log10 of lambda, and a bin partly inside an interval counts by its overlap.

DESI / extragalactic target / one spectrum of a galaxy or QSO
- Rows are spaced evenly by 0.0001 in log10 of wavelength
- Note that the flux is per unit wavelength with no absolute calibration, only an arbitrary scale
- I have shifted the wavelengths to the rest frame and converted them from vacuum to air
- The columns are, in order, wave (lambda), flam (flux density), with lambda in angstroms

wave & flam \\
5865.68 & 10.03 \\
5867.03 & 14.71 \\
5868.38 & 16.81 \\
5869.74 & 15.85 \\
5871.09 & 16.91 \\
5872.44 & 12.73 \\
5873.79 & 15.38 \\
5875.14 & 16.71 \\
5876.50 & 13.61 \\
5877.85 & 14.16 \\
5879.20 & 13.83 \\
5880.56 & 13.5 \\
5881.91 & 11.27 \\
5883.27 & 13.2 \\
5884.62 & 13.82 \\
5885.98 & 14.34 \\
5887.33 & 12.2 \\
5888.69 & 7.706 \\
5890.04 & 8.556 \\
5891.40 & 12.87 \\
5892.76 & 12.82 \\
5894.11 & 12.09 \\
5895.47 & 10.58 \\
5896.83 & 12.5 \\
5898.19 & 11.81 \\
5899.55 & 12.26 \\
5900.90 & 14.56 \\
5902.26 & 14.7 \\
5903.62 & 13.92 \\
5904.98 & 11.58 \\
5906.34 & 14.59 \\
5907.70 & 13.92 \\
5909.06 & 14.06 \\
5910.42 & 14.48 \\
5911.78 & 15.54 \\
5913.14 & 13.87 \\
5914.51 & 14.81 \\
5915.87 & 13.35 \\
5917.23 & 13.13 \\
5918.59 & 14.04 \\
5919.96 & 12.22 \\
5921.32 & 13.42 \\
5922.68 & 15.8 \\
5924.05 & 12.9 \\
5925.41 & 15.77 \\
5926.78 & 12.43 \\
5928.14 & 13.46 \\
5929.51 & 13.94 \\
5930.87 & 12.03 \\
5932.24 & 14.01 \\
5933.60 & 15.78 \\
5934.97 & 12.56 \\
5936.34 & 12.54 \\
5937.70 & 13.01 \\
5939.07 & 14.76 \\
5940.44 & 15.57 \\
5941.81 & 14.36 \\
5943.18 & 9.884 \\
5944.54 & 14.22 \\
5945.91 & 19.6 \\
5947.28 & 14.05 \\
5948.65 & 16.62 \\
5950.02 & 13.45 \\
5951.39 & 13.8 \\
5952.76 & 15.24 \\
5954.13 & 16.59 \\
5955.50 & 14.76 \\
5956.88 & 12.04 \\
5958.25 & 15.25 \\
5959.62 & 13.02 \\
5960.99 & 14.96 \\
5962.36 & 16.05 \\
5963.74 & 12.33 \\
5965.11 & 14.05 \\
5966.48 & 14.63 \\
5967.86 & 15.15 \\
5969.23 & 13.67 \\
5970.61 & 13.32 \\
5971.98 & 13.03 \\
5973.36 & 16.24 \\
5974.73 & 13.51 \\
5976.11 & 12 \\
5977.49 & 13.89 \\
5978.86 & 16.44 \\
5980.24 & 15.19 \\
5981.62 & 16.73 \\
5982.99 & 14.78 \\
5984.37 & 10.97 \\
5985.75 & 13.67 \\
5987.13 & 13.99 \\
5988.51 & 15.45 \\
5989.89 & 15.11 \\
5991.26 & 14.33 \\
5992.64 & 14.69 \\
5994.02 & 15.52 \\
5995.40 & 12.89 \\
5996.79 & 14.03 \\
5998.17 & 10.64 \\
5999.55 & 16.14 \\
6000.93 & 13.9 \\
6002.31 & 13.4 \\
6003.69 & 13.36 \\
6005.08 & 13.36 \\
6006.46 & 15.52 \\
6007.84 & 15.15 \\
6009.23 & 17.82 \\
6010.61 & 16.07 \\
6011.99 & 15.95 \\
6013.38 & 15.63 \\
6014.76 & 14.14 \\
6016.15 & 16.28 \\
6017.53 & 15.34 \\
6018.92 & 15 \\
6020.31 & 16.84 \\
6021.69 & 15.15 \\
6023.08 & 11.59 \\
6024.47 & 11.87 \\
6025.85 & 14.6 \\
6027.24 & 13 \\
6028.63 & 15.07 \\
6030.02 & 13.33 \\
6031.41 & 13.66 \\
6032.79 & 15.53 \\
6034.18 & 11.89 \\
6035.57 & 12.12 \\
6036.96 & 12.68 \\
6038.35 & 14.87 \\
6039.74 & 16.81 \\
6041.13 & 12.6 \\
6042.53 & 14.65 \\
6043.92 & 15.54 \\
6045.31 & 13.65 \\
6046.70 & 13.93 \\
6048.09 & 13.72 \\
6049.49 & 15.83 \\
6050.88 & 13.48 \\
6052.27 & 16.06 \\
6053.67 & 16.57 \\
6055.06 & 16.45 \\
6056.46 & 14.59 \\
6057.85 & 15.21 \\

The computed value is -1.0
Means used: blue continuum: 13.7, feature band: 14.4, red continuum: 14.4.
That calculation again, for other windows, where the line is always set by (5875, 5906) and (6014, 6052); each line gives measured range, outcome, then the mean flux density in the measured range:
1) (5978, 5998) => -1.1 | 14.4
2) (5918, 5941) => -1.2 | 13.8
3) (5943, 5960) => -1.7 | 14.7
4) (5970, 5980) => -0.4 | 14.1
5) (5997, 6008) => 0.0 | 13.9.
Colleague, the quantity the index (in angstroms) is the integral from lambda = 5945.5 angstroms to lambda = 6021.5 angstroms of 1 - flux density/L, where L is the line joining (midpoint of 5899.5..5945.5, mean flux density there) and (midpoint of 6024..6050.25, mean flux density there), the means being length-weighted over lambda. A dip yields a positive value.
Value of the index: -4.0 angstroms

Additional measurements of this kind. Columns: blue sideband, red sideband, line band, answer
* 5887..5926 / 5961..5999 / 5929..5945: 0.01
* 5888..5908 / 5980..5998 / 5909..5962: -4.27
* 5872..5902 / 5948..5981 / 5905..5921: -0.69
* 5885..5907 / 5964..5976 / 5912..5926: -1.21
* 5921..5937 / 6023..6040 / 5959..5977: -0.42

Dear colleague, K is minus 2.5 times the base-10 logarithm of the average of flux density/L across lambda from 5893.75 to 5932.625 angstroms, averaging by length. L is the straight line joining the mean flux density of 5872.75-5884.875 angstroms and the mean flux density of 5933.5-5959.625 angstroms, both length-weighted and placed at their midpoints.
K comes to 0.05 mag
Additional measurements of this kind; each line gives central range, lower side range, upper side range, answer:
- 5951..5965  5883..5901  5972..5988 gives -0.05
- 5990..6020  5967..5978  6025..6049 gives -0.06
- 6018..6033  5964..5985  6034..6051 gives 0.00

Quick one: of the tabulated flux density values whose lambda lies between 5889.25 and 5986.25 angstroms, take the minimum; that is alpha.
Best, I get 8.556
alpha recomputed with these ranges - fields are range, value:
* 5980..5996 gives 10.97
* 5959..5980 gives 12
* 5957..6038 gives 10.64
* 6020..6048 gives 11.59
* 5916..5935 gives 12.03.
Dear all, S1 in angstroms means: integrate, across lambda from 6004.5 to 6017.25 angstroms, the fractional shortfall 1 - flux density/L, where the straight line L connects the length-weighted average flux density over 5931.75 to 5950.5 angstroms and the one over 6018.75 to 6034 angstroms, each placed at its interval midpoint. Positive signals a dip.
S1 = -1.3 angstroms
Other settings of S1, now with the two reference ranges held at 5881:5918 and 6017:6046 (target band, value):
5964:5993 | -1.45 angstroms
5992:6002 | -0.13 angstroms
